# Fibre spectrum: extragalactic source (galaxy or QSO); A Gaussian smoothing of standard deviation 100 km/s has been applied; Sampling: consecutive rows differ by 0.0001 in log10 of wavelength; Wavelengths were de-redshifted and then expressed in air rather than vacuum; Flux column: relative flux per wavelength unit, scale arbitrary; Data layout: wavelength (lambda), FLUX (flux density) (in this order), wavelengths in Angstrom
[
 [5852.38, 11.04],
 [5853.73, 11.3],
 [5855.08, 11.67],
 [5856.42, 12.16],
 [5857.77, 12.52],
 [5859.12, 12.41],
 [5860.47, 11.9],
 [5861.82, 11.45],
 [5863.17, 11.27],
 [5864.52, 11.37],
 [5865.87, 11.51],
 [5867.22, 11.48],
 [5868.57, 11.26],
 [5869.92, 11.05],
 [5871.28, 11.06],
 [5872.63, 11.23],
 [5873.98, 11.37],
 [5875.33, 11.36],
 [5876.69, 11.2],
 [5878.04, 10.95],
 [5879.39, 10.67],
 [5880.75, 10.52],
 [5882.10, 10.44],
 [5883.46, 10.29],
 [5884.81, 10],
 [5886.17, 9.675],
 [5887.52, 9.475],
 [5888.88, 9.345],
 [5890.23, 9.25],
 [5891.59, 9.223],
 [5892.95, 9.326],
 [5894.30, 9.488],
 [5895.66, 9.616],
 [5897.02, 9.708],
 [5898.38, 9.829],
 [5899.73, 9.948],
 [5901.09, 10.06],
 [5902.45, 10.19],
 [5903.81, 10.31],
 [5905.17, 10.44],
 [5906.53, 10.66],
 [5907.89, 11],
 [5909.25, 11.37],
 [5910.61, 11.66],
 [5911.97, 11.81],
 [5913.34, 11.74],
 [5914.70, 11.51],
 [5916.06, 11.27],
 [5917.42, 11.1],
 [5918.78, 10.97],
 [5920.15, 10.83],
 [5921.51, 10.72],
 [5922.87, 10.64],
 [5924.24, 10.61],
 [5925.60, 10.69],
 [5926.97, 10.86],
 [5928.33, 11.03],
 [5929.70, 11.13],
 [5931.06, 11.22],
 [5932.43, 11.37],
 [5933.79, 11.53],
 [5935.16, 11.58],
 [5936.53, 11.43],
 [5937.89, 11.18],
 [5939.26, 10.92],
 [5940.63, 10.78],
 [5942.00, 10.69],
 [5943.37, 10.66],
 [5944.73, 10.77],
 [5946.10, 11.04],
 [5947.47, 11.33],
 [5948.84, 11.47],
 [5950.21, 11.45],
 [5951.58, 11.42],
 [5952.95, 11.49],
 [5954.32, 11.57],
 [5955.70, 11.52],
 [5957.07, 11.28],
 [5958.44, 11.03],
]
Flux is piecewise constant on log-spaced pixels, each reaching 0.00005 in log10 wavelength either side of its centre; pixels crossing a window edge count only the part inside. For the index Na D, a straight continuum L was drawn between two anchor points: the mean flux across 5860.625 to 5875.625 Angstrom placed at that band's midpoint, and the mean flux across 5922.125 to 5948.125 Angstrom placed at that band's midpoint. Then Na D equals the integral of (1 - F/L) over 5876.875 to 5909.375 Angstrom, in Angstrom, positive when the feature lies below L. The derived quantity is 3.32 Angstrom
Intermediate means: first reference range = 11.3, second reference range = 11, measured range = 10.1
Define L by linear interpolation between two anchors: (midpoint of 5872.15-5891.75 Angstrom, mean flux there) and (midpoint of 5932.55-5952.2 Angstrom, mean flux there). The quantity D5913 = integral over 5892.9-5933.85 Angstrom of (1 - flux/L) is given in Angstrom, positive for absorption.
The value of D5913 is 0.2 Angstrom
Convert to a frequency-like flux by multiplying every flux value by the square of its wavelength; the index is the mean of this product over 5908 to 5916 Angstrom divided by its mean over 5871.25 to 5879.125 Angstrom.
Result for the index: 1.04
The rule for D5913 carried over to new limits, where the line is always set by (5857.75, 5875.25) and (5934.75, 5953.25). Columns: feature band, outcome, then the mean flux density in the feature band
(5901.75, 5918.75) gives 0.3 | 11.1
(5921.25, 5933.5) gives 0.3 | 10.9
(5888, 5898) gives 1.7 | 9.43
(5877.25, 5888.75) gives 1.2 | 10.2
